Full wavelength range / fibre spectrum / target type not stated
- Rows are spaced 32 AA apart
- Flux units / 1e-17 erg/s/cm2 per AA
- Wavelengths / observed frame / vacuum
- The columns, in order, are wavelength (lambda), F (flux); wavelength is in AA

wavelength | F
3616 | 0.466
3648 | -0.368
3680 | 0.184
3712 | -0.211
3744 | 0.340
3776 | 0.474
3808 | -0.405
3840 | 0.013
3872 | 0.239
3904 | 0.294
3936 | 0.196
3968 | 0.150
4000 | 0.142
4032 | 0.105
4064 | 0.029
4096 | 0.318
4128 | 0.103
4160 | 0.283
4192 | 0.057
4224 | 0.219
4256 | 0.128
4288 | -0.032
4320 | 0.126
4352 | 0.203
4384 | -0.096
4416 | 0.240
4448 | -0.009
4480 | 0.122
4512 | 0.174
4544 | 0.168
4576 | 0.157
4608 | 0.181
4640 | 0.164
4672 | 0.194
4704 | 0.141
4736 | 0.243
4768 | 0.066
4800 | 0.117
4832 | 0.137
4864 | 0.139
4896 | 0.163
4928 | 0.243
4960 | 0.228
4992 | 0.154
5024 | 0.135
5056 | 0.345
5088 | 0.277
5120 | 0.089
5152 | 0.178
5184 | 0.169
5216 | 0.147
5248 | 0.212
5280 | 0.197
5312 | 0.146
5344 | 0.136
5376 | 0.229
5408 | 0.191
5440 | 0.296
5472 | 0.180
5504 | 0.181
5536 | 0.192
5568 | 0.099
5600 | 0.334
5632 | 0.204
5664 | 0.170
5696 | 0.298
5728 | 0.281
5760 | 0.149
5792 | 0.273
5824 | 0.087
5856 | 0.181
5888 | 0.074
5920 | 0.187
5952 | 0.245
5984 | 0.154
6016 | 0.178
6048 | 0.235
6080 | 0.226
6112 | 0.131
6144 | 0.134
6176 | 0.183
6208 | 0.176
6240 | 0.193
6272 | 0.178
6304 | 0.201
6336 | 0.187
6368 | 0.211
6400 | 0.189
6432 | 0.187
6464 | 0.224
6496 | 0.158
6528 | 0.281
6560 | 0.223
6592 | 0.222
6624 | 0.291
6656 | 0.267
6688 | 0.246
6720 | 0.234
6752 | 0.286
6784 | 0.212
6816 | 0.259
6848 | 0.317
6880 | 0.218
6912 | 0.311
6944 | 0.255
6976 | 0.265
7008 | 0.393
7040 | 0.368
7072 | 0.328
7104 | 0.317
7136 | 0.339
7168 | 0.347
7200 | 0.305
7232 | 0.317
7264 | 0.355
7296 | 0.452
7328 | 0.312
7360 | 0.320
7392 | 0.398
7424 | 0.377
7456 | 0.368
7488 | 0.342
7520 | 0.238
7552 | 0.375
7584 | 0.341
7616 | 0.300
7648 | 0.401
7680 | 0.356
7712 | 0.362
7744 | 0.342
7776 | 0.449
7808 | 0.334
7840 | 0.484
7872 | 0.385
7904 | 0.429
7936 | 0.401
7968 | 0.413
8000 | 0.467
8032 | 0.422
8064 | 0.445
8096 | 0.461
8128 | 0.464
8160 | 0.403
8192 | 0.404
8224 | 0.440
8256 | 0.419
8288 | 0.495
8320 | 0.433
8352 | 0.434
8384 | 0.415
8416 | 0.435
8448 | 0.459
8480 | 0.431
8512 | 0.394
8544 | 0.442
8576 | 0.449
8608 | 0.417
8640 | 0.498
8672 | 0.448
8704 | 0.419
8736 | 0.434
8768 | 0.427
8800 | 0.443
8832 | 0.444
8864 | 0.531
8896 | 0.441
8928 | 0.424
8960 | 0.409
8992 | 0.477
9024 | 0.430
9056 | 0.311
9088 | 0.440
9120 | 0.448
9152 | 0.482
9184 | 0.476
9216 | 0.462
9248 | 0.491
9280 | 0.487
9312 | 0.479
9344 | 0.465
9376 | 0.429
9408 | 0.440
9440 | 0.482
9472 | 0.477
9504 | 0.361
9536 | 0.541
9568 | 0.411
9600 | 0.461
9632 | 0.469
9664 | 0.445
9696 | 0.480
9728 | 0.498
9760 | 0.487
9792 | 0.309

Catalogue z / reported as 0.75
